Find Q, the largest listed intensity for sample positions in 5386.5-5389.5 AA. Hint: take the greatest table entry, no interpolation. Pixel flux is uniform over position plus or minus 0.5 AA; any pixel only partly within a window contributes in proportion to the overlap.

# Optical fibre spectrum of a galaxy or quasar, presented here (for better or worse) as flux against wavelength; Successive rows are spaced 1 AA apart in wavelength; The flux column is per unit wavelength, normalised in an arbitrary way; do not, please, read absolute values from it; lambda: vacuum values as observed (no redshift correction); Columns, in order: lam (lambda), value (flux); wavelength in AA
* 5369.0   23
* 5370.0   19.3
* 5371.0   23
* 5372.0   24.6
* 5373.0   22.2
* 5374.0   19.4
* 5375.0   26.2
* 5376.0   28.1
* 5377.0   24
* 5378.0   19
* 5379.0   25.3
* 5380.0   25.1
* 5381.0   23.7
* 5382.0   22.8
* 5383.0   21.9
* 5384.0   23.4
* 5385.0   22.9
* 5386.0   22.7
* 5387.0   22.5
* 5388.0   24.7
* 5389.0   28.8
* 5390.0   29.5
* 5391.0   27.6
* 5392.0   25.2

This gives 28.8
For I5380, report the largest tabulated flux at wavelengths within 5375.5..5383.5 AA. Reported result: 28.1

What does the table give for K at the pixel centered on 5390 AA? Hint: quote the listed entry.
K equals 29.5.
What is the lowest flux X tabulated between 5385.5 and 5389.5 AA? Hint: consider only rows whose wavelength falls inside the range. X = 22.5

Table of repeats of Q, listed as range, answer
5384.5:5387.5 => 22.9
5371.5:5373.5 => 24.6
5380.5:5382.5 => 23.7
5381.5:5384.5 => 23.4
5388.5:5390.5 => 29.5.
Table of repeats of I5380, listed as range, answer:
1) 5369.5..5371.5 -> 23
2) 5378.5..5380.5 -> 25.3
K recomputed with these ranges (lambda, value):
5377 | 24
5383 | 21.9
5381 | 23.7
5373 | 22.2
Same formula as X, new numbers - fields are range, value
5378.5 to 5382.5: 22.8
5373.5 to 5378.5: 19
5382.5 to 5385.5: 21.9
